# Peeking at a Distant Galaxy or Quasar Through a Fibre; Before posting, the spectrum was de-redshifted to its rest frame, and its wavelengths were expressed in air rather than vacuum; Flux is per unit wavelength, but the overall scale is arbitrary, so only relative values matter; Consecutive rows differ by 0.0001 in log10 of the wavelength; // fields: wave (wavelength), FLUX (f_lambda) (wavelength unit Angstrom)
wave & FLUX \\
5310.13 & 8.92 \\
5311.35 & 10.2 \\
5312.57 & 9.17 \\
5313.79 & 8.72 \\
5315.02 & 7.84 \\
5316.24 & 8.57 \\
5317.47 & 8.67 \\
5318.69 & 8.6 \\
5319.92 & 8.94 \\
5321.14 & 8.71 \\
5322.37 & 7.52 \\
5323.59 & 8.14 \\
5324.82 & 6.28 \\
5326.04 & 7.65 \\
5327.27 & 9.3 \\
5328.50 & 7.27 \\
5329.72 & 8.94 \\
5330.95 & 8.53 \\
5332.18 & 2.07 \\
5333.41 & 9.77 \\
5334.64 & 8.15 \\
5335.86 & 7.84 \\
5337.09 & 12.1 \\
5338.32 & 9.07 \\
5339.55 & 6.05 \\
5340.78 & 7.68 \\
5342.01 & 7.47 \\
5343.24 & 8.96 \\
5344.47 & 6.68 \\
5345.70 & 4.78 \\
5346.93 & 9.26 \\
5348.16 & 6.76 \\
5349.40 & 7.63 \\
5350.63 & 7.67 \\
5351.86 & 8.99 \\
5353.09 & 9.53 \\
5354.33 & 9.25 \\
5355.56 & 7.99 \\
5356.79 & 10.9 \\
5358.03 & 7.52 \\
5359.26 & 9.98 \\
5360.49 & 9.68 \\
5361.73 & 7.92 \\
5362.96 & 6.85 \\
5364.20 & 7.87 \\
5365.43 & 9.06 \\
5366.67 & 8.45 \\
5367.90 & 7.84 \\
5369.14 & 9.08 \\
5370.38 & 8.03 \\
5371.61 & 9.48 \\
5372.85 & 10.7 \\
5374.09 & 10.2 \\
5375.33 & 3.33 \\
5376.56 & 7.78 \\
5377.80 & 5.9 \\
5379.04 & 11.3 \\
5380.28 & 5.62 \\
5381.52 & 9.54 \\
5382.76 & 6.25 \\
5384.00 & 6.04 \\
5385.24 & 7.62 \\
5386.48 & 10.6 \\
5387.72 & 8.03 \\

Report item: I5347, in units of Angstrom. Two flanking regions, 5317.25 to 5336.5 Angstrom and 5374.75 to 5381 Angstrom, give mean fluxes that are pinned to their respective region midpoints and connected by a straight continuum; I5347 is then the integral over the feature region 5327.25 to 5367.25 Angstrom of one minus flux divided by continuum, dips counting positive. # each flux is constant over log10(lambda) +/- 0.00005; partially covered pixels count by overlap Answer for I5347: -3.8 Angstrom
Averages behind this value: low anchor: 7.89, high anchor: 6.85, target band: 8.16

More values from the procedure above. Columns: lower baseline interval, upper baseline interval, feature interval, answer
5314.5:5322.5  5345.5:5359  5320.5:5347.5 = 1.9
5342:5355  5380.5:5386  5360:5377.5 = -1.6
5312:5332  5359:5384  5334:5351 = 0.6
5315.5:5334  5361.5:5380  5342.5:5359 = -0.2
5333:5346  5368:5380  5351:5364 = -0.9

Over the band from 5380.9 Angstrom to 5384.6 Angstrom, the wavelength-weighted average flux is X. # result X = 7.28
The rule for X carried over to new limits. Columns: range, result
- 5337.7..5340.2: 7.56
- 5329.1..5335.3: 7.5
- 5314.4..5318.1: 8.35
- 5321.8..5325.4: 7.32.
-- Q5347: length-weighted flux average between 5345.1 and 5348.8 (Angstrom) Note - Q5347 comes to 6.93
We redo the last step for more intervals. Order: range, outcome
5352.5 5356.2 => 8.93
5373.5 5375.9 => 6.79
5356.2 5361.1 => 9.52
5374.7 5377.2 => 5.58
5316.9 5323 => 8.49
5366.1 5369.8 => 8.45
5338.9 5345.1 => 7.37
